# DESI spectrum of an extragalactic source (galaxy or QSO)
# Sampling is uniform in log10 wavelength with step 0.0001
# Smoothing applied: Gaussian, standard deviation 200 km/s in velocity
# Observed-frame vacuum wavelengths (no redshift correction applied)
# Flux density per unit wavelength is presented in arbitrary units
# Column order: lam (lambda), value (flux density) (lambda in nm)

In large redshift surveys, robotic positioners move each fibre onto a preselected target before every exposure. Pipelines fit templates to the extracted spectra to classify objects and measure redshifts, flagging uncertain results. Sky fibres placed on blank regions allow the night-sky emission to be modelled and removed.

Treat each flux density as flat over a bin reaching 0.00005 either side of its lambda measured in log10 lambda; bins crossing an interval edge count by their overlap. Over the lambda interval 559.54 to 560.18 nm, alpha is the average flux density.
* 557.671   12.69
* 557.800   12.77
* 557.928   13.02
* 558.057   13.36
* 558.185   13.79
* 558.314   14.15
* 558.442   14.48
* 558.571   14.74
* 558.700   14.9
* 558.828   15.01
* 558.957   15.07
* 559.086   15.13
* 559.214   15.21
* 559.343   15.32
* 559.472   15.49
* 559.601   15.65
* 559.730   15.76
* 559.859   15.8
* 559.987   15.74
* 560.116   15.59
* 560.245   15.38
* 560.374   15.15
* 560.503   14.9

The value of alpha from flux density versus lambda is 15.7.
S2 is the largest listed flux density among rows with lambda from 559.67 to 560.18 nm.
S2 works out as 15.8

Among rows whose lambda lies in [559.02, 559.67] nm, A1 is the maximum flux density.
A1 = 15.65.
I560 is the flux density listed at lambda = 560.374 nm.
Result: 15.15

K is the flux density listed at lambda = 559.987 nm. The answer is 15.74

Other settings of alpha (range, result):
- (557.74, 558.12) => 13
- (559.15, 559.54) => 15.3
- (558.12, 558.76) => 14.4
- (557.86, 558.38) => 13.6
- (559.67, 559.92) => 15.8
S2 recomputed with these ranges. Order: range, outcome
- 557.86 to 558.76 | 14.9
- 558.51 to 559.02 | 15.07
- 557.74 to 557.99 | 13.02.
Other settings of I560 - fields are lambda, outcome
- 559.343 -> 15.32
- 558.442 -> 14.48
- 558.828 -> 15.01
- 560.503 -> 14.9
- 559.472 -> 15.49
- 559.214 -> 15.21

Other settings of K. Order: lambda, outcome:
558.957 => 15.07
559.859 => 15.8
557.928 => 13.02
